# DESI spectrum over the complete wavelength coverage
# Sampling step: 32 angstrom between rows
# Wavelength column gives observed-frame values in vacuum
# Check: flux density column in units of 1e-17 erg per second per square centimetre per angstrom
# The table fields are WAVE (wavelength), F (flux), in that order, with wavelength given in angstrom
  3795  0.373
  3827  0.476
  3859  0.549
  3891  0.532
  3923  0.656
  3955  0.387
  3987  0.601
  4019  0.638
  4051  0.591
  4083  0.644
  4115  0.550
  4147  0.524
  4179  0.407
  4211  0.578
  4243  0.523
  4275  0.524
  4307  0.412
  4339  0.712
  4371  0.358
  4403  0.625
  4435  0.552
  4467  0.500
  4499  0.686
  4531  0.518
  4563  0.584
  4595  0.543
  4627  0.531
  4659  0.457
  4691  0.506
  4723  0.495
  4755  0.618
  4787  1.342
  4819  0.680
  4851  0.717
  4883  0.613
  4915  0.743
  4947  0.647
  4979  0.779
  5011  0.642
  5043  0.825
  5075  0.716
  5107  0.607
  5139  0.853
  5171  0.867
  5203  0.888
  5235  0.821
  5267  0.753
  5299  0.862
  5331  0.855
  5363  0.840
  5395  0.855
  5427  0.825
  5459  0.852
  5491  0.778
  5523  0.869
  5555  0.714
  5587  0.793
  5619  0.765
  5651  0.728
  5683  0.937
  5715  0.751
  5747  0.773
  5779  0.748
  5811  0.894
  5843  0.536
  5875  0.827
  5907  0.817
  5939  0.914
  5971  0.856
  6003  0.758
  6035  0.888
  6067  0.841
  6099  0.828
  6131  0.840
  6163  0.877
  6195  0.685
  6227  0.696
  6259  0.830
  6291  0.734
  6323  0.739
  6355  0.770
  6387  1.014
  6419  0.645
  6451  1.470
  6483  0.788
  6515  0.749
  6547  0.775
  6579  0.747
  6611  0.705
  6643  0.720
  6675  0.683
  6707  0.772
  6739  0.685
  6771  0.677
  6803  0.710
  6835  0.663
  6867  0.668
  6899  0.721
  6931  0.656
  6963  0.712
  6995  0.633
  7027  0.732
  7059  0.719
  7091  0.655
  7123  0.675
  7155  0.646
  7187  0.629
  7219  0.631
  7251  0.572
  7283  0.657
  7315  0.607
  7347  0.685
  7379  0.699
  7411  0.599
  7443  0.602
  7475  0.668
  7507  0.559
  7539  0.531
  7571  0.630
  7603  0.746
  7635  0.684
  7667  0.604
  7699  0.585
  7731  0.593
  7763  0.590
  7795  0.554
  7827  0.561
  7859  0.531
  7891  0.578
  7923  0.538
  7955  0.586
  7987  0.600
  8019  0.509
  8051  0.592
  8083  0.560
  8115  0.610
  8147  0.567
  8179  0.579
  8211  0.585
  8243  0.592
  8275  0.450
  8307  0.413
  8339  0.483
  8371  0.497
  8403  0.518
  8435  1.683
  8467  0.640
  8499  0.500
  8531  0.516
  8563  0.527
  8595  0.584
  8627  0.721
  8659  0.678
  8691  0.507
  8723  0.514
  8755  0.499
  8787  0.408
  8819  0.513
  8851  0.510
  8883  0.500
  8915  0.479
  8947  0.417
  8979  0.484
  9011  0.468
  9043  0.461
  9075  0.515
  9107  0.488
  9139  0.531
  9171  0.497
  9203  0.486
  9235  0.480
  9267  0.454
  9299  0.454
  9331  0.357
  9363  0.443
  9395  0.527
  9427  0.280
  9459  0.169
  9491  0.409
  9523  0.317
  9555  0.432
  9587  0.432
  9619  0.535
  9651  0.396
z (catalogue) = 0.29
